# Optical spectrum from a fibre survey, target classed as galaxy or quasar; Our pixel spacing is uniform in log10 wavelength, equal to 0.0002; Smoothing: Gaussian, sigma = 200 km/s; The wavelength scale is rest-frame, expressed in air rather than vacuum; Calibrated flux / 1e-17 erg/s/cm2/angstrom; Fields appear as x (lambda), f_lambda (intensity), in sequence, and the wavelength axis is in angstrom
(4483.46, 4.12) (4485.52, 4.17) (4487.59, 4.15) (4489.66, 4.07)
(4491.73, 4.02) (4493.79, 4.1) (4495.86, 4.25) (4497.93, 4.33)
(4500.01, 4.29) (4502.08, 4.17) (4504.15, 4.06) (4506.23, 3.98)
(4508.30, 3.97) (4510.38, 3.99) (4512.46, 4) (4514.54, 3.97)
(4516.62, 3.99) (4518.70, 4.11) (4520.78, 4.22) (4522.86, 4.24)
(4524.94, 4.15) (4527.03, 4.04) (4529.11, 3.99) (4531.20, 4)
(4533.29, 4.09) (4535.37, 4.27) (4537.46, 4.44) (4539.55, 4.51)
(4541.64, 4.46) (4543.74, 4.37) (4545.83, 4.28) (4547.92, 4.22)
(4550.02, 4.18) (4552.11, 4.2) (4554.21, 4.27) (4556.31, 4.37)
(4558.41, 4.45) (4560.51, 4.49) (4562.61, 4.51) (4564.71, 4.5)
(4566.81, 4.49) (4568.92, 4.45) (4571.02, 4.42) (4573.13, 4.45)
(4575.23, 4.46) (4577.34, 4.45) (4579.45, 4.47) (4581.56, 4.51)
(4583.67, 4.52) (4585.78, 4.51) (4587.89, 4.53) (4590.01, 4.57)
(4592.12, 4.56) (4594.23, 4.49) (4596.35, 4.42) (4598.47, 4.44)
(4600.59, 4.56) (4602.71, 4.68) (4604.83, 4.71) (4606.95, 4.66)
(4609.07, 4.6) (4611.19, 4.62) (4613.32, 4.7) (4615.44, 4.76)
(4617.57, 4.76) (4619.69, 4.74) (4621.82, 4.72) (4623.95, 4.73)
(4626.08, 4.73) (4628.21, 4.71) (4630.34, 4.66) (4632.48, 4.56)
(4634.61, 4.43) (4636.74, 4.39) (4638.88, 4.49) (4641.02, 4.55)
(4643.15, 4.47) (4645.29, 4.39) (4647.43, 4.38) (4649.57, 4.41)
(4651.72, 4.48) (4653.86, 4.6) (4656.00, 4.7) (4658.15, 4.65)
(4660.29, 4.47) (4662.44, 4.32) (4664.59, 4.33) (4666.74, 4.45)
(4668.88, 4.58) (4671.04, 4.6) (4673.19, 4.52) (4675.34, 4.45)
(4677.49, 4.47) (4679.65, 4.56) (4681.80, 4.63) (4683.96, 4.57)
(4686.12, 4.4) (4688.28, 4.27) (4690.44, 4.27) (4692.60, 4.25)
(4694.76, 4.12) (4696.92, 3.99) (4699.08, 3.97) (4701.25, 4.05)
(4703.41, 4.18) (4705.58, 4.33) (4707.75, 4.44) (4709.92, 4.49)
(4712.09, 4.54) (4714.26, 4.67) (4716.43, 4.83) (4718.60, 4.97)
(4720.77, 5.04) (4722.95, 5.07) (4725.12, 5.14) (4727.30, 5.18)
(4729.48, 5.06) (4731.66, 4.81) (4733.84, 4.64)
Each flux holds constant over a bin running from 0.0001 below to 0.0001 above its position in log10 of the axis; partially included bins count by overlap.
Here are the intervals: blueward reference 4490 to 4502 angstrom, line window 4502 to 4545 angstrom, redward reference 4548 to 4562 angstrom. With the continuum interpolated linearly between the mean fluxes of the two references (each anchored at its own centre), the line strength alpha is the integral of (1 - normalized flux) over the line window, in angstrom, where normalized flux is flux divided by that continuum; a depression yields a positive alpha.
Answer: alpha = 1.09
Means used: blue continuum 4.19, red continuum 4.32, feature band 4.14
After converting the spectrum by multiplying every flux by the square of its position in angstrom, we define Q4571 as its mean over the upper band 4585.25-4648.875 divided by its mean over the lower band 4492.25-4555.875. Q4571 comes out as 1.14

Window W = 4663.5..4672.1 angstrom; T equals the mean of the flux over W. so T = 4.49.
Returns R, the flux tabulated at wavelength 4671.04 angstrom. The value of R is 4.6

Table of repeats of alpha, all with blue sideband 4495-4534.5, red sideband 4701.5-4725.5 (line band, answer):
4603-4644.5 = -2.1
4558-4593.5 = -1.8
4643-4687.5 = 0.3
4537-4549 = -0.6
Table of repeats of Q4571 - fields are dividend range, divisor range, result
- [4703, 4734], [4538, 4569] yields 1.17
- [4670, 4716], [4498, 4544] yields 1.14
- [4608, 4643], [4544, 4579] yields 1.08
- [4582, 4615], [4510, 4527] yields 1.16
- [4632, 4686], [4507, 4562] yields 1.13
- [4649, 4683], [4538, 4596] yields 1.06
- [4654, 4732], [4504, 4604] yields 1.11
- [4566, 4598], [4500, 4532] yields 1.14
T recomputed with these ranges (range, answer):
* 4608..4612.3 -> 4.61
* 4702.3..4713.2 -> 4.39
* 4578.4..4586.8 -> 4.5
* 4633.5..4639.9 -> 4.44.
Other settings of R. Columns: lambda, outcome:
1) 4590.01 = 4.57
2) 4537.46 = 4.44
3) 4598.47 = 4.44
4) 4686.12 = 4.4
